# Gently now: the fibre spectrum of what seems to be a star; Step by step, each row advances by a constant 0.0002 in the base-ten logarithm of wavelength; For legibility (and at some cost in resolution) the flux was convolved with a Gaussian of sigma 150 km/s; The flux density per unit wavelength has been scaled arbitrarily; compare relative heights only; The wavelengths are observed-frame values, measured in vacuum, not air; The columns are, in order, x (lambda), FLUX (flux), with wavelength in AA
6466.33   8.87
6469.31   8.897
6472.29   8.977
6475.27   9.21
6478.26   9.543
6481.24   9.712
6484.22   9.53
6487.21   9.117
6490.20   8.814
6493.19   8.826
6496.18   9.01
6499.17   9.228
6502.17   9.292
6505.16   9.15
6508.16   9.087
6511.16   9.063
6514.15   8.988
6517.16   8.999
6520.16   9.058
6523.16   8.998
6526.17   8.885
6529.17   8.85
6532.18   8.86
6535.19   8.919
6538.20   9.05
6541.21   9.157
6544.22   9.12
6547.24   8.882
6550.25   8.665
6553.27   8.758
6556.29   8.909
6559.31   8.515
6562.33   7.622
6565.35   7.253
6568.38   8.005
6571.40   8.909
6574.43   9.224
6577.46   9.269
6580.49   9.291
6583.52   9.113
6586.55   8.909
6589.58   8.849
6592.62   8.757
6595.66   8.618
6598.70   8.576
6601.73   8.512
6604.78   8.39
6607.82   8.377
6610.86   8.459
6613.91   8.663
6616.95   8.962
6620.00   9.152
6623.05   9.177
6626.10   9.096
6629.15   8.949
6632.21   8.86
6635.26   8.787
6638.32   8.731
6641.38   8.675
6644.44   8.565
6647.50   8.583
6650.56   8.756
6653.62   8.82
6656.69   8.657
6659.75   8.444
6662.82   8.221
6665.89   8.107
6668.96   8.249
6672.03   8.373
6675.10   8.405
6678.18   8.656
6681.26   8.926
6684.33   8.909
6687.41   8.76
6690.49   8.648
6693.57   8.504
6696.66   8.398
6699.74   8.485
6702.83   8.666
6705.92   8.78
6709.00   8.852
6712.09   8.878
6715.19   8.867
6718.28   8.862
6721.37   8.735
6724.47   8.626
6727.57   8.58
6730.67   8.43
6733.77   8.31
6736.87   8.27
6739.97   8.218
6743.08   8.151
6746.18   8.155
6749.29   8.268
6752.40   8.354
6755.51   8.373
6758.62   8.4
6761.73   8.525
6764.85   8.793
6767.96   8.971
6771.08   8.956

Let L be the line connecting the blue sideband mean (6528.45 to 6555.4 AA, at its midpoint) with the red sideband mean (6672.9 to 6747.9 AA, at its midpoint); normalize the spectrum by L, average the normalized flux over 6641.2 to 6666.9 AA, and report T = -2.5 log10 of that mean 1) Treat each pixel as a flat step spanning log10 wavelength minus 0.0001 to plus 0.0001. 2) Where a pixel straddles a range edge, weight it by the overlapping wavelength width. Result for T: 0.02 mag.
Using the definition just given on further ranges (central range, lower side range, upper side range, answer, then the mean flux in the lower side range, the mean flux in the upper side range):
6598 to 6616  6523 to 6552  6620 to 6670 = 0.033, 8.93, 8.69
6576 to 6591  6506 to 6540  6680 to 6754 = -0.029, 8.98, 8.57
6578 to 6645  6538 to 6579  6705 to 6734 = -0.016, 8.65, 8.71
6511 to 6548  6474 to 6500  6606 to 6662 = 0.012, 9.22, 8.75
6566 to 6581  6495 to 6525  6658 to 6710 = 0.009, 9.08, 8.55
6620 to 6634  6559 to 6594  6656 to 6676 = -0.069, 8.65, 8.34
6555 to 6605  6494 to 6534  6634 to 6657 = 0.028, 9.03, 8.7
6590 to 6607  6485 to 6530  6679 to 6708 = 0.035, 9.03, 8.68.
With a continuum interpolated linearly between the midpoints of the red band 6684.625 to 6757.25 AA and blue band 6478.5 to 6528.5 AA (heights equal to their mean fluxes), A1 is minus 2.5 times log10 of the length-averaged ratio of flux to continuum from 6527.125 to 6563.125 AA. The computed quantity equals 0.03 mag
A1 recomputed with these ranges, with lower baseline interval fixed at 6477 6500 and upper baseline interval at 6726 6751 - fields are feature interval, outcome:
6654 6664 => 0.01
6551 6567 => 0.09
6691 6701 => 0.00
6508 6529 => 0.01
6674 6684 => -0.02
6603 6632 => -0.01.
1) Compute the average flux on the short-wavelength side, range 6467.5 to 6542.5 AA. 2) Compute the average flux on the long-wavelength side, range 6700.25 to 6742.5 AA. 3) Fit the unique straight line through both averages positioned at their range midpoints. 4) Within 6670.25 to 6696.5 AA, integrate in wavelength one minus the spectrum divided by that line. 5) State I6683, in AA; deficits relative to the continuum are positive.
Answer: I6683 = 0.2 AA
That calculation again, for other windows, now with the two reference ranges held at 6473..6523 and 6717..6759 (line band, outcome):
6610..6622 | -0.1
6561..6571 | 1.3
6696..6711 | -0.3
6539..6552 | 0.1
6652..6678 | 0.6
